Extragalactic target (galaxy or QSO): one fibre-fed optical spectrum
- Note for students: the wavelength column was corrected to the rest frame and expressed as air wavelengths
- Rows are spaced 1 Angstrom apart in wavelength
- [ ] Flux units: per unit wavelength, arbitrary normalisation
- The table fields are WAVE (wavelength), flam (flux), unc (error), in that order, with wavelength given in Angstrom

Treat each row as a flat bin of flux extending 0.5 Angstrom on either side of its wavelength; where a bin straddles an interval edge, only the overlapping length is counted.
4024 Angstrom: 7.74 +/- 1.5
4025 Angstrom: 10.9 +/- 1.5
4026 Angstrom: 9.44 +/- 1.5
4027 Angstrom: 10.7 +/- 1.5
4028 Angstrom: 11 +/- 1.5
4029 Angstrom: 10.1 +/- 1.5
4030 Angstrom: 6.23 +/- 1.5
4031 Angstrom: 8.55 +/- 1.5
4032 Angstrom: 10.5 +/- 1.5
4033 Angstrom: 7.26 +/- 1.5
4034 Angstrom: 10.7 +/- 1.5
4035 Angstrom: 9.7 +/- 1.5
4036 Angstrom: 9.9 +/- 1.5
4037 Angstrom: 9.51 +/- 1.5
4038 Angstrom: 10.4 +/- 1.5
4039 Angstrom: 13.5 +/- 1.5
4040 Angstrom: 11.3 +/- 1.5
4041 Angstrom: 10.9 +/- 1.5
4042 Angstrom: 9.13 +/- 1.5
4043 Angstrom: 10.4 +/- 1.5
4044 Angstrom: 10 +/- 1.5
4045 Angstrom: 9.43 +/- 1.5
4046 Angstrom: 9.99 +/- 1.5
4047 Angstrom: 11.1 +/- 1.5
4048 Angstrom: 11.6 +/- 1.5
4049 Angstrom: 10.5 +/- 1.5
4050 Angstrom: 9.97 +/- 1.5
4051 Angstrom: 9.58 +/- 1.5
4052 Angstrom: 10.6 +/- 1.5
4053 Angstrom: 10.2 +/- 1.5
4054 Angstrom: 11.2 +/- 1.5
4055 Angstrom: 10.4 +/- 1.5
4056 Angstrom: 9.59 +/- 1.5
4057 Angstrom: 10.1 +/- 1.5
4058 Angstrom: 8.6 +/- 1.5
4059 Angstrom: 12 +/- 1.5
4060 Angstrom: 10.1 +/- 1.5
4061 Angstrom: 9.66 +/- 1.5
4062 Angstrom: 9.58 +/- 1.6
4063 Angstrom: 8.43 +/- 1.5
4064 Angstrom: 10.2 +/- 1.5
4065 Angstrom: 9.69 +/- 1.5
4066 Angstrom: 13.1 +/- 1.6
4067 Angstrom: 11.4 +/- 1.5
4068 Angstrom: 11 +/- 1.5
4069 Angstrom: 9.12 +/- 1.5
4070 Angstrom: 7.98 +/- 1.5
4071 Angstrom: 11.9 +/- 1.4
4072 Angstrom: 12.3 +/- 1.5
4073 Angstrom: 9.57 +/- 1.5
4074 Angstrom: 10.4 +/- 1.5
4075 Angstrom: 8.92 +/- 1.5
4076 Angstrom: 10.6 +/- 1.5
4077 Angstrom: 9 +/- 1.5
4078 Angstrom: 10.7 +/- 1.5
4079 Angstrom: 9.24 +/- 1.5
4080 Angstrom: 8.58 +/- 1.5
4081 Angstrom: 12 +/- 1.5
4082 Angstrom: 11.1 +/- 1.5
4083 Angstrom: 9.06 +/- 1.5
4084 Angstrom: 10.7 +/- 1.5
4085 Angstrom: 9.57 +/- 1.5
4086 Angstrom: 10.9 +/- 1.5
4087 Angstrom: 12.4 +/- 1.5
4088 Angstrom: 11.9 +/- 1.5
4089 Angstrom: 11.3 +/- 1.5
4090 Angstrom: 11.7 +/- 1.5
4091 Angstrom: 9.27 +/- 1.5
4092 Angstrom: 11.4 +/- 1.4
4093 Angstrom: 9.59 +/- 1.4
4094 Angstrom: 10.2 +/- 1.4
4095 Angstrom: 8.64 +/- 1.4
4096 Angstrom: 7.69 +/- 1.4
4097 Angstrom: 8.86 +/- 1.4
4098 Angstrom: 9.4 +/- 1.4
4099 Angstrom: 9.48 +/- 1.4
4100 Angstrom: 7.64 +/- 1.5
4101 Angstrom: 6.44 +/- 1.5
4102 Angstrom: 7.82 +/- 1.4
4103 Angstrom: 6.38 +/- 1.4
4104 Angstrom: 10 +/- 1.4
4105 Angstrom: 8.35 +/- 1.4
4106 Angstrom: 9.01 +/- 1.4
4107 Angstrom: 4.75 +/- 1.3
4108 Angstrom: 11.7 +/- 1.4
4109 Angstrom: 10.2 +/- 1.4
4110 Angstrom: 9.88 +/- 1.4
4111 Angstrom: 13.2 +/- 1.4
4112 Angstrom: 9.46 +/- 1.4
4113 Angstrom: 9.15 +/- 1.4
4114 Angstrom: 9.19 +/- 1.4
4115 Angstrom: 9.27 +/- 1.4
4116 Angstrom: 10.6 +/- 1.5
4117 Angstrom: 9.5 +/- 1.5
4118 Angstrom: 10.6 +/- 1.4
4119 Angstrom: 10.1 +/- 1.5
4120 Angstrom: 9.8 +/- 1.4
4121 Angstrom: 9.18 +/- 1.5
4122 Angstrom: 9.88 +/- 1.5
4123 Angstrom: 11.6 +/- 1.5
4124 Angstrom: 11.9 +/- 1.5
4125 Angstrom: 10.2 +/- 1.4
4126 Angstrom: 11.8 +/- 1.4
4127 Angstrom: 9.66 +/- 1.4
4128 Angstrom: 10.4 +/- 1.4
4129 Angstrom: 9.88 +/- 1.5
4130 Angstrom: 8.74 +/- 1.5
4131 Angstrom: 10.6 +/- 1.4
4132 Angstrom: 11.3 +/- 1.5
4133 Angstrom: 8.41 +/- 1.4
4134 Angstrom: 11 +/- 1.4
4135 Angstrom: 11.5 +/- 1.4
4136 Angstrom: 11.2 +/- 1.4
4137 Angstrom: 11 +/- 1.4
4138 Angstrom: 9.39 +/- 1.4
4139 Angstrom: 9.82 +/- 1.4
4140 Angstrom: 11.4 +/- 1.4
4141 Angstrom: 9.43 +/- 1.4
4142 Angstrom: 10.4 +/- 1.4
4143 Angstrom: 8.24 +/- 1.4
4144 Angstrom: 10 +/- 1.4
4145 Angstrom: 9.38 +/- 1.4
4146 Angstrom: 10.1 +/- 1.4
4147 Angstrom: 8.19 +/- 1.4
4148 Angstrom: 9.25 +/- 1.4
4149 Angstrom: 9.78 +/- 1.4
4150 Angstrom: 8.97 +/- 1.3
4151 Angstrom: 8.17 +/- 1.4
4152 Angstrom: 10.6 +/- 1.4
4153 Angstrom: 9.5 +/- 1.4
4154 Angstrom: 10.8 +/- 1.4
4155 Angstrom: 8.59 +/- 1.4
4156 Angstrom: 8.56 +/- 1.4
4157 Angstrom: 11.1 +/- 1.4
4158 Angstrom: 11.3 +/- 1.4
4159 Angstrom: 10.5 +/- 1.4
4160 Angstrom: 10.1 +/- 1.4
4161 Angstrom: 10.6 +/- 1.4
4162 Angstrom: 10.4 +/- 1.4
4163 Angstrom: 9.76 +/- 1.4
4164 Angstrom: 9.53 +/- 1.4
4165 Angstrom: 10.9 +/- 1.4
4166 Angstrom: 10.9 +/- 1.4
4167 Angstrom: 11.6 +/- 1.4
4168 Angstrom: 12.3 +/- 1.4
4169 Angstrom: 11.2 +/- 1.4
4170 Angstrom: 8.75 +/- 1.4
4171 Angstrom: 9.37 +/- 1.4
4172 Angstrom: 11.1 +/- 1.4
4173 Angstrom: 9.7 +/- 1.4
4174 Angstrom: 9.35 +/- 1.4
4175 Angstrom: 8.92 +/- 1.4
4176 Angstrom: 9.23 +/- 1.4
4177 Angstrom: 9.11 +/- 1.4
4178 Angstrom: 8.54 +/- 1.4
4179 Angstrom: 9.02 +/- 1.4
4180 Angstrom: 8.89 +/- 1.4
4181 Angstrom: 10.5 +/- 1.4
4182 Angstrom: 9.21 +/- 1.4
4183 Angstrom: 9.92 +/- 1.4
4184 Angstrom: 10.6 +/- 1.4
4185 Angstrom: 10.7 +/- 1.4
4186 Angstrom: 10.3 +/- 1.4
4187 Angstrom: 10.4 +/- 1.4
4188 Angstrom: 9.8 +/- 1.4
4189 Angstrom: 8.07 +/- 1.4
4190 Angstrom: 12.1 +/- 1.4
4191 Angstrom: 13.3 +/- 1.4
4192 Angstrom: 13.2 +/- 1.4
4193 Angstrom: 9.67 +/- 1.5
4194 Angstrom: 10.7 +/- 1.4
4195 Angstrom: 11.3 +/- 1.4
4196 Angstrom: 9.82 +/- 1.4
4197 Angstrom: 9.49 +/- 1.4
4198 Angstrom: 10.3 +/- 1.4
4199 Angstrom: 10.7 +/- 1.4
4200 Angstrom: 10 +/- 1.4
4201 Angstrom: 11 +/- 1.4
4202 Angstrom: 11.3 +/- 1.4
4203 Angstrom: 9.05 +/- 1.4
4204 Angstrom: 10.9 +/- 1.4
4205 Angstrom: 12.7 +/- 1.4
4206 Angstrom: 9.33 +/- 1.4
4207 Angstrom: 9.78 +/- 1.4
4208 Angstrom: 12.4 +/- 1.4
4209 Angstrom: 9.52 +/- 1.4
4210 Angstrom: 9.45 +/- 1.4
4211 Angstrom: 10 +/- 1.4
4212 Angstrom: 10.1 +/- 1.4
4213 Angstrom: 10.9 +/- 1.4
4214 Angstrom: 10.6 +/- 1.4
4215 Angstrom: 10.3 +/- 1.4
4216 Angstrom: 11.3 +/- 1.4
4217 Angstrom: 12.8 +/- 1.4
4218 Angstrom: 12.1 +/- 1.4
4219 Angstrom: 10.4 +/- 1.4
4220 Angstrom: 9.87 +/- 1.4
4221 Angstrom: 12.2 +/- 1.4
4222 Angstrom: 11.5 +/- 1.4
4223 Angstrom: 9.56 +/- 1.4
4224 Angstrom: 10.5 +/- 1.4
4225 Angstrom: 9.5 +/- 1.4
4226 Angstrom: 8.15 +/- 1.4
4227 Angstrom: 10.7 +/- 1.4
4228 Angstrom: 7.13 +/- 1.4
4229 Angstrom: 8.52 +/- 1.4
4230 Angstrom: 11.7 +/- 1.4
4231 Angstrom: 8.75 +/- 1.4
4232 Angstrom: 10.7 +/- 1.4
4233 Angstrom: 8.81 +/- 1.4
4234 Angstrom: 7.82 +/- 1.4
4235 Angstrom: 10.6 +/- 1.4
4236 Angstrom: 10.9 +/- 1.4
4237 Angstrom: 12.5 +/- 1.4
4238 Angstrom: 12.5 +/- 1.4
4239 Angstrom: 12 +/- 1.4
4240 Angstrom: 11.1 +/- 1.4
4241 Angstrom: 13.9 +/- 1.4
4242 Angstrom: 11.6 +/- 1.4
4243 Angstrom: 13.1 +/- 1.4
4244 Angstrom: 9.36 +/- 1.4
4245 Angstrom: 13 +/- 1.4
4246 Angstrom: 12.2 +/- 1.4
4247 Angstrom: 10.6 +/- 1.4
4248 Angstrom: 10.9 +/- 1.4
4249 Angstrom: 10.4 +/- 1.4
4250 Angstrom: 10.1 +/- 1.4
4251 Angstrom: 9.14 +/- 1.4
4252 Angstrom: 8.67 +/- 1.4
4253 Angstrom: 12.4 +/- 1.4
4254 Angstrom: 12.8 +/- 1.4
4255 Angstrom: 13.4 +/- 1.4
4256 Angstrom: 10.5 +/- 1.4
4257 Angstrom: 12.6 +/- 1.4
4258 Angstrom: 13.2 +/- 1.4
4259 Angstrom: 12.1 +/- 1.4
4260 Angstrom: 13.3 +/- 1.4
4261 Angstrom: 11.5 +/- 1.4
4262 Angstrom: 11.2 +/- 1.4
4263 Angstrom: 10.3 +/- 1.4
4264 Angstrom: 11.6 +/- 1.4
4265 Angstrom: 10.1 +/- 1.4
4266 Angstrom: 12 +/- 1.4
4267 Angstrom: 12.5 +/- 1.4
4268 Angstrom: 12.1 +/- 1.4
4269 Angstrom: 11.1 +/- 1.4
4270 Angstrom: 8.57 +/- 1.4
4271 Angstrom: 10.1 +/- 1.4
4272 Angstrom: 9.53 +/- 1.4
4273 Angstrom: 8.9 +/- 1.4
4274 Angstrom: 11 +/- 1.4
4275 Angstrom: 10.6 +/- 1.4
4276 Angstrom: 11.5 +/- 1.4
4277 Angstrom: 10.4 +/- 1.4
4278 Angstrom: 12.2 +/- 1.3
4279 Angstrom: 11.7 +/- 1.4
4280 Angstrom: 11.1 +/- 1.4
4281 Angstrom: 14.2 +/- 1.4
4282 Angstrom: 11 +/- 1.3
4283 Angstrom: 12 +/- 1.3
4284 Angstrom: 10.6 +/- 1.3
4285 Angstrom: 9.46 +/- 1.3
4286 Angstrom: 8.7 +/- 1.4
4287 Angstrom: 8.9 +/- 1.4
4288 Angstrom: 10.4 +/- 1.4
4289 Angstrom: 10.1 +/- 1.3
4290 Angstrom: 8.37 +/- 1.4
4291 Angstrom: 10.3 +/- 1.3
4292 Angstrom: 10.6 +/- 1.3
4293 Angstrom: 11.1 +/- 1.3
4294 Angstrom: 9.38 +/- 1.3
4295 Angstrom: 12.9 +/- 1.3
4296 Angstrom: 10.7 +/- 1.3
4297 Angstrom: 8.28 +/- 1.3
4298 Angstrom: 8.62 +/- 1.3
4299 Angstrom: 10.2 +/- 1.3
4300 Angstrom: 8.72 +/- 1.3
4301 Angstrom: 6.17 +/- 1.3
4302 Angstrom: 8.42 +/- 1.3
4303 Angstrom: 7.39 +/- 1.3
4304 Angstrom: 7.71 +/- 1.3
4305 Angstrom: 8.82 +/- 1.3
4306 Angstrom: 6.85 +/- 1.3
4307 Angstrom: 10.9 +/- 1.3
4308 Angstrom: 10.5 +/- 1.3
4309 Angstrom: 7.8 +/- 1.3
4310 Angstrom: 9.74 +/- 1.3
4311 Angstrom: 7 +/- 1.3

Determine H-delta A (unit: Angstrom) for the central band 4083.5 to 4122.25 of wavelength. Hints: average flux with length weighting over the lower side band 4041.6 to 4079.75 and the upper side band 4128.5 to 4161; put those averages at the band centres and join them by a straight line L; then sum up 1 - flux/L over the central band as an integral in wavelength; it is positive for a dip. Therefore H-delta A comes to 1.7 Angstrom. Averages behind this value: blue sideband 10.2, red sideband 9.92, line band 9.62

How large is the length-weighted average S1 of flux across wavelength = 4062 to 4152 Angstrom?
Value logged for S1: 9.9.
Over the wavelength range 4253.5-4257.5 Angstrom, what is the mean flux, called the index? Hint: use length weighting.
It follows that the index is 12.3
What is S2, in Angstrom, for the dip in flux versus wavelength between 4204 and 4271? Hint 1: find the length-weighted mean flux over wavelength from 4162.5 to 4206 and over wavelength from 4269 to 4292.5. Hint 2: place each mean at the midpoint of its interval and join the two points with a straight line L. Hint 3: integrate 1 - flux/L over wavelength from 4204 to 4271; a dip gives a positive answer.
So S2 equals -3.4 Angstrom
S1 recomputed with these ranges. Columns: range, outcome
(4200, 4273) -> 10.9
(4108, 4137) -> 10.3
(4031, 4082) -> 10.2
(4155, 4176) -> 10.2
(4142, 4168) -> 9.93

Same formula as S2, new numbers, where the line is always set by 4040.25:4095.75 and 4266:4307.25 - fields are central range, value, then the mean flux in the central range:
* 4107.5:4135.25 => -0.2 Angstrom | 10.3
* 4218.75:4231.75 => 0.3 Angstrom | 9.89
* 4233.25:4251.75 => -1.9 Angstrom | 11.1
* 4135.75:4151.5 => 0.9 Angstrom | 9.65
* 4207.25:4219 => -0.8 Angstrom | 10.8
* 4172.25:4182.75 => 0.9 Angstrom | 9.31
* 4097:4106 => 1.7 Angstrom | 8.27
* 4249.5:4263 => -2.0 Angstrom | 11.6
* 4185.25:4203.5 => -0.8 Angstrom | 10.6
